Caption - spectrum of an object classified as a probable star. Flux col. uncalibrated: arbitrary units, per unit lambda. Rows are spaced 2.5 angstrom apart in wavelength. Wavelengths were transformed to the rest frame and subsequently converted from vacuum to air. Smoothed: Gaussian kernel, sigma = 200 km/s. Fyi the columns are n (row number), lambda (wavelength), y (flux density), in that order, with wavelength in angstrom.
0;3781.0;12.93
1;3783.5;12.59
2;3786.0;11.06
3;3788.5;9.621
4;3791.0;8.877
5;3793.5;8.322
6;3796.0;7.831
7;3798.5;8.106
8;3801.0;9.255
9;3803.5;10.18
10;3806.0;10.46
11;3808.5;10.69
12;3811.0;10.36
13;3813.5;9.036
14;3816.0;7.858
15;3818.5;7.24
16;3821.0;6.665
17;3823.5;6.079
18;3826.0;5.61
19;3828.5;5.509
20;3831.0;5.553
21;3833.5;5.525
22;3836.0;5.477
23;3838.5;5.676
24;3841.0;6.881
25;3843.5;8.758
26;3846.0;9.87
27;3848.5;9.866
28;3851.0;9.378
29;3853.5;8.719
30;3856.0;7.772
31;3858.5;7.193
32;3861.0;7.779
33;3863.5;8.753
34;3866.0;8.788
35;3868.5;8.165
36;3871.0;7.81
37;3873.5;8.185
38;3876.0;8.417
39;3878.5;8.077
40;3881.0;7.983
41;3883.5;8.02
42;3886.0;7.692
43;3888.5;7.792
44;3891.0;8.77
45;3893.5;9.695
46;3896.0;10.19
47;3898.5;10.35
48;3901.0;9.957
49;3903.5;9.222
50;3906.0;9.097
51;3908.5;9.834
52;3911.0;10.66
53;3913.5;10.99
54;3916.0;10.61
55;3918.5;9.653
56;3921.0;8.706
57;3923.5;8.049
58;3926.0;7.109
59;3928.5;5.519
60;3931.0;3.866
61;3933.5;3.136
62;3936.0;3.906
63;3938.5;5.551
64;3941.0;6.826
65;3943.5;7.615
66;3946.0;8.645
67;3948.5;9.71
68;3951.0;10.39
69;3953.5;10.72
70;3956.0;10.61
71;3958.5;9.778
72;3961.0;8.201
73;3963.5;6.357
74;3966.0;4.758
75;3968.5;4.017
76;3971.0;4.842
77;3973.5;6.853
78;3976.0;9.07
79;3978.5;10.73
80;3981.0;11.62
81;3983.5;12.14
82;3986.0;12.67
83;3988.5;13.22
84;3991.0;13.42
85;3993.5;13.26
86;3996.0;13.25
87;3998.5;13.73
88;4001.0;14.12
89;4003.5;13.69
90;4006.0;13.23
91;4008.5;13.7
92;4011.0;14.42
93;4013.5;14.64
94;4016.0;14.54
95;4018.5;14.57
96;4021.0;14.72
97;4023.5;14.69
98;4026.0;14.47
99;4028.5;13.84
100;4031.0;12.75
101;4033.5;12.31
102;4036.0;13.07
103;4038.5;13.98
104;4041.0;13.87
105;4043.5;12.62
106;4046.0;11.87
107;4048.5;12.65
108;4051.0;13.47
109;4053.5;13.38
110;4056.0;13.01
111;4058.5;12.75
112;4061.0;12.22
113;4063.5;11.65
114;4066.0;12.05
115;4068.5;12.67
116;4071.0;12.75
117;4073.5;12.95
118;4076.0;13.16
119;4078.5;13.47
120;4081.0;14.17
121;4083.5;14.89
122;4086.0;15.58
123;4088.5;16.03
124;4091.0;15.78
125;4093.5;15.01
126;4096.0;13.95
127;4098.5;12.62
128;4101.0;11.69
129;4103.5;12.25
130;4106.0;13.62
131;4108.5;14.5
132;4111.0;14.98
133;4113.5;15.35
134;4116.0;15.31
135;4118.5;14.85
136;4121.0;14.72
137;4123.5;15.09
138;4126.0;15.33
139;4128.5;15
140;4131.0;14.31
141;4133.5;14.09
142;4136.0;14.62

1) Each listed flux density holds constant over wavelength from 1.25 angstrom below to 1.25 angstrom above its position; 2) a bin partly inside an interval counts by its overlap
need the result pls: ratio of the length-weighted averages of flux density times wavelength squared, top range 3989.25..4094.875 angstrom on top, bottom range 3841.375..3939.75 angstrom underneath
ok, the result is 1.78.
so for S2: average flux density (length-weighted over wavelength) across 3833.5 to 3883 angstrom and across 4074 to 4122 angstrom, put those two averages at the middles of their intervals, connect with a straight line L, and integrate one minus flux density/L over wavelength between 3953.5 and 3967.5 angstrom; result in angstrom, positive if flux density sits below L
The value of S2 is 3.3 angstrom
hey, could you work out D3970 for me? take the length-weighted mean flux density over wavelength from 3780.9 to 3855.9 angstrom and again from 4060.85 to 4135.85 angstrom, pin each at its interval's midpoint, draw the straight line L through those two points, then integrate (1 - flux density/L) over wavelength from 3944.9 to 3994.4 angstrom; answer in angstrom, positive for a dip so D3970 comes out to 8.38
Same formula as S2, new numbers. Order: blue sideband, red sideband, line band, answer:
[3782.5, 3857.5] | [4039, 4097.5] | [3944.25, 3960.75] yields 1.88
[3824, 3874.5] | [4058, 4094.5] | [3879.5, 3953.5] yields 7.83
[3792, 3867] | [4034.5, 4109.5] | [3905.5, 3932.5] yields 3.91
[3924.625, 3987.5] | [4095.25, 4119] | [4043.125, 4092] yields -4.19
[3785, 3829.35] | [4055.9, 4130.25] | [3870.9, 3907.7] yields 4.67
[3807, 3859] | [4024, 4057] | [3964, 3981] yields 6.50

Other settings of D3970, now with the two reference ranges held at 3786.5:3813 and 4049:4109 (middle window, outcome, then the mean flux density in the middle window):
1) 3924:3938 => 7.9 angstrom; 4.93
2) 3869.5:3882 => 2.9 angstrom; 8.1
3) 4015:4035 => -2.0 angstrom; 14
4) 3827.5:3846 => 6.5 angstrom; 6.45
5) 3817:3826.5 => 3.2 angstrom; 6.5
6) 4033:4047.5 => -0.1 angstrom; 13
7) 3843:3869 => 4.0 angstrom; 8.65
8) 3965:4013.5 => 3.5 angstrom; 11.3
